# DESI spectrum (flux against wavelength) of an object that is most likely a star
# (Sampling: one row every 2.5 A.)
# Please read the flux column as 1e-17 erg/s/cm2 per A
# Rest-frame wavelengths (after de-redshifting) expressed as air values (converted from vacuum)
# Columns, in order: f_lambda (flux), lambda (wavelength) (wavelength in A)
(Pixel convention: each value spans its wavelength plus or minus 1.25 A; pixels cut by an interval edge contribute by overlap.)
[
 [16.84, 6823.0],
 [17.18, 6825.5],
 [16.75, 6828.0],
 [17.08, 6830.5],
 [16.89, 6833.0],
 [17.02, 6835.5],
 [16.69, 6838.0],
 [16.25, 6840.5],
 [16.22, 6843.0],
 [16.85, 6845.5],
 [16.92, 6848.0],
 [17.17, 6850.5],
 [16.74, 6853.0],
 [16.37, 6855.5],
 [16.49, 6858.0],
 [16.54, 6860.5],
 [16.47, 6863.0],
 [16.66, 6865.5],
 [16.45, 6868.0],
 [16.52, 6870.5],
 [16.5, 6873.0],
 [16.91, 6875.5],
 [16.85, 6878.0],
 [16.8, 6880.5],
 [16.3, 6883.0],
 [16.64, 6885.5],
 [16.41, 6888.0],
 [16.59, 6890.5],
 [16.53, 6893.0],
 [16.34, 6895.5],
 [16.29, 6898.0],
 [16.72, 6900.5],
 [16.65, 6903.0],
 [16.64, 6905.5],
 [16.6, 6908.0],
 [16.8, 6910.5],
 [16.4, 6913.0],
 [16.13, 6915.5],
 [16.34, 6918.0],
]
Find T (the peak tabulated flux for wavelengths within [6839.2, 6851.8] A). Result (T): 17.17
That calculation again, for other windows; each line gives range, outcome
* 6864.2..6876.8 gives 16.91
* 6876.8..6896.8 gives 16.85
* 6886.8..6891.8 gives 16.59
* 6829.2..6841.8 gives 17.08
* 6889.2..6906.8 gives 16.72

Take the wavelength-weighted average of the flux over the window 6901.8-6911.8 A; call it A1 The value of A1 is 16.7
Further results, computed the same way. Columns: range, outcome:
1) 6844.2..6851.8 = 17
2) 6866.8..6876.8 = 16.6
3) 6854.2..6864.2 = 16.5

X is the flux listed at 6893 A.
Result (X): 16.53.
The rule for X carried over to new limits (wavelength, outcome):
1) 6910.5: 16.8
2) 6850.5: 17.17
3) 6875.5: 16.91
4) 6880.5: 16.8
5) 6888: 16.41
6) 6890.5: 16.59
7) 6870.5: 16.52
